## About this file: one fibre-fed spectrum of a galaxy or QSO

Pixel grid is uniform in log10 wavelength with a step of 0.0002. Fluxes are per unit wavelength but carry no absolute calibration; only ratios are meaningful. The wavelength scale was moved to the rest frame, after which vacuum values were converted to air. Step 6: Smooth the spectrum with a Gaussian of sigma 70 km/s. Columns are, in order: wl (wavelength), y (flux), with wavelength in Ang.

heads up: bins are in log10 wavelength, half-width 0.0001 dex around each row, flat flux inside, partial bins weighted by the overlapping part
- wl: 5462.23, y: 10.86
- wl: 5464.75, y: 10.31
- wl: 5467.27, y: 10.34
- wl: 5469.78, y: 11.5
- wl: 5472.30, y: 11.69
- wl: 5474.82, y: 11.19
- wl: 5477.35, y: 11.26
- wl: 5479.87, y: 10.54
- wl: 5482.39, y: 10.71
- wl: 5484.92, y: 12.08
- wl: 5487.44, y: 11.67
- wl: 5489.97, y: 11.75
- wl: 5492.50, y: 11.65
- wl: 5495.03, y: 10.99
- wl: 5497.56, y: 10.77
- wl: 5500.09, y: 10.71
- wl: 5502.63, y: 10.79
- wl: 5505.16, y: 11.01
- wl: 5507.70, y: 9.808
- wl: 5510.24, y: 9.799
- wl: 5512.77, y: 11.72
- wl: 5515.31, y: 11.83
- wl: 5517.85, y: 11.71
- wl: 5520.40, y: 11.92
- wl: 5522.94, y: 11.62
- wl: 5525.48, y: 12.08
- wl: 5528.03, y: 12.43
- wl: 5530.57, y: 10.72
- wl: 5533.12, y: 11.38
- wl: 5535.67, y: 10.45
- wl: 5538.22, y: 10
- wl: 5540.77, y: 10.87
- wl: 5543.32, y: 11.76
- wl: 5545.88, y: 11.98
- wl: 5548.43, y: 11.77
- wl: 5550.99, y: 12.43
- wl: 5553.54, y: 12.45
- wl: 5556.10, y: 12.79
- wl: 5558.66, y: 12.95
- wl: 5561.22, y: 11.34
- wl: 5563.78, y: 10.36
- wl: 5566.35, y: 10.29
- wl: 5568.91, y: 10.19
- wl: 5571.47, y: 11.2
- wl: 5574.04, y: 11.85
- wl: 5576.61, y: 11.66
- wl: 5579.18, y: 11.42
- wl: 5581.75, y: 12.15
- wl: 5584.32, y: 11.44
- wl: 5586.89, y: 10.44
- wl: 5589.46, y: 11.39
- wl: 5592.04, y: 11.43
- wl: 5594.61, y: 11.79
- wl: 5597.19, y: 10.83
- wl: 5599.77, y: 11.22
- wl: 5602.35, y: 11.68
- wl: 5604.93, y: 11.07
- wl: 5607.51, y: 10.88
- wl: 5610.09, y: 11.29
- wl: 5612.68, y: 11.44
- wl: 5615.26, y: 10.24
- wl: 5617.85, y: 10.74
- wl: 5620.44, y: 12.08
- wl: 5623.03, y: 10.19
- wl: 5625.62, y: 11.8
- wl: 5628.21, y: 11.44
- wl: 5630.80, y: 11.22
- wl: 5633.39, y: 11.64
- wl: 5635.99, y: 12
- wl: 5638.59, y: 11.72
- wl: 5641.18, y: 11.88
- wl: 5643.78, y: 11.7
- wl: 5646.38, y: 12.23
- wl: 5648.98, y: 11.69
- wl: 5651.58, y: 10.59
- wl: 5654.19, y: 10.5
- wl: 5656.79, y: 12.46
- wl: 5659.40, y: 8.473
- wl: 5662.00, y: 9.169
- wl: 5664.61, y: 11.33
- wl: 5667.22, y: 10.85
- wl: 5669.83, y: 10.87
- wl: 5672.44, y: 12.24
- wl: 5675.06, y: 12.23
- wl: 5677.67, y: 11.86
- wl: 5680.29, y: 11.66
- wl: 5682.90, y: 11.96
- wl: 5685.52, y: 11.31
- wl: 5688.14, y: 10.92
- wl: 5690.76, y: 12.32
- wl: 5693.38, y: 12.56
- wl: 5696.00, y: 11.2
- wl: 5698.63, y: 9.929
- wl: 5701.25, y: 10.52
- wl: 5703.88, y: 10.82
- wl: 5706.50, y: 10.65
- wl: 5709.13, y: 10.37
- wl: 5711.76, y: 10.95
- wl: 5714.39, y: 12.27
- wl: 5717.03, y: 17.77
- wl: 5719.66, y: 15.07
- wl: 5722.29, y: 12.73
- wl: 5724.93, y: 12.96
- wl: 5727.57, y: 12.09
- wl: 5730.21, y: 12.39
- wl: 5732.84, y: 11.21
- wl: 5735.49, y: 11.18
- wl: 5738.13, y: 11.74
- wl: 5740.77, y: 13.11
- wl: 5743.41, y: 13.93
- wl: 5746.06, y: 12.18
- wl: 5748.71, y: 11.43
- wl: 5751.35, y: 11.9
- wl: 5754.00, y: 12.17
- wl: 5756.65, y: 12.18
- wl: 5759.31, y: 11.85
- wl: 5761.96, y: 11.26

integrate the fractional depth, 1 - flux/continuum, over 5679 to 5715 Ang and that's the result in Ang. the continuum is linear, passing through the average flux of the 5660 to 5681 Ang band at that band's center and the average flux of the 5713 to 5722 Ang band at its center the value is 5.19 Ang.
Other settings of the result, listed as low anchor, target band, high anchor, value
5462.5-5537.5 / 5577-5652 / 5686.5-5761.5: 1.6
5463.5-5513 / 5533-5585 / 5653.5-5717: -1.7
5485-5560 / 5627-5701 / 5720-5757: 4.1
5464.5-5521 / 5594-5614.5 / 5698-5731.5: 0.8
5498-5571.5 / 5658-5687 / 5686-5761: 1.9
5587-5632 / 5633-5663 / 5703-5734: 1.2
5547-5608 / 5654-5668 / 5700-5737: 1.7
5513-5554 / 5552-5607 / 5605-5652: 0.3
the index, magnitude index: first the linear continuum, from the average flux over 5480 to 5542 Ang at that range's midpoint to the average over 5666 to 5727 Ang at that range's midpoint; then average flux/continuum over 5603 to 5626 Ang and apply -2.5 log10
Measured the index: 0.050 mag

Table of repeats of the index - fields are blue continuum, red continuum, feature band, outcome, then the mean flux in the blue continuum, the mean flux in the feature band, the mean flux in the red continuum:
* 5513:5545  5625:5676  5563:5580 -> 0.04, 11.4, 11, 11.3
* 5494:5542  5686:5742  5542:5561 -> -0.09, 11.1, 12.2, 12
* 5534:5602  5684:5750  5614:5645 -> 0.03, 11.4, 11.4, 12.1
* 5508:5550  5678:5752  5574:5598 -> 0.01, 11.3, 11.4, 12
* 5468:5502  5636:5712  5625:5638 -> -0.04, 11.2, 11.6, 11.2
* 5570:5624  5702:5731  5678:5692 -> 0.05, 11.3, 11.6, 12.5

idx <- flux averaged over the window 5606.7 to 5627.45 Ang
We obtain 11.1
